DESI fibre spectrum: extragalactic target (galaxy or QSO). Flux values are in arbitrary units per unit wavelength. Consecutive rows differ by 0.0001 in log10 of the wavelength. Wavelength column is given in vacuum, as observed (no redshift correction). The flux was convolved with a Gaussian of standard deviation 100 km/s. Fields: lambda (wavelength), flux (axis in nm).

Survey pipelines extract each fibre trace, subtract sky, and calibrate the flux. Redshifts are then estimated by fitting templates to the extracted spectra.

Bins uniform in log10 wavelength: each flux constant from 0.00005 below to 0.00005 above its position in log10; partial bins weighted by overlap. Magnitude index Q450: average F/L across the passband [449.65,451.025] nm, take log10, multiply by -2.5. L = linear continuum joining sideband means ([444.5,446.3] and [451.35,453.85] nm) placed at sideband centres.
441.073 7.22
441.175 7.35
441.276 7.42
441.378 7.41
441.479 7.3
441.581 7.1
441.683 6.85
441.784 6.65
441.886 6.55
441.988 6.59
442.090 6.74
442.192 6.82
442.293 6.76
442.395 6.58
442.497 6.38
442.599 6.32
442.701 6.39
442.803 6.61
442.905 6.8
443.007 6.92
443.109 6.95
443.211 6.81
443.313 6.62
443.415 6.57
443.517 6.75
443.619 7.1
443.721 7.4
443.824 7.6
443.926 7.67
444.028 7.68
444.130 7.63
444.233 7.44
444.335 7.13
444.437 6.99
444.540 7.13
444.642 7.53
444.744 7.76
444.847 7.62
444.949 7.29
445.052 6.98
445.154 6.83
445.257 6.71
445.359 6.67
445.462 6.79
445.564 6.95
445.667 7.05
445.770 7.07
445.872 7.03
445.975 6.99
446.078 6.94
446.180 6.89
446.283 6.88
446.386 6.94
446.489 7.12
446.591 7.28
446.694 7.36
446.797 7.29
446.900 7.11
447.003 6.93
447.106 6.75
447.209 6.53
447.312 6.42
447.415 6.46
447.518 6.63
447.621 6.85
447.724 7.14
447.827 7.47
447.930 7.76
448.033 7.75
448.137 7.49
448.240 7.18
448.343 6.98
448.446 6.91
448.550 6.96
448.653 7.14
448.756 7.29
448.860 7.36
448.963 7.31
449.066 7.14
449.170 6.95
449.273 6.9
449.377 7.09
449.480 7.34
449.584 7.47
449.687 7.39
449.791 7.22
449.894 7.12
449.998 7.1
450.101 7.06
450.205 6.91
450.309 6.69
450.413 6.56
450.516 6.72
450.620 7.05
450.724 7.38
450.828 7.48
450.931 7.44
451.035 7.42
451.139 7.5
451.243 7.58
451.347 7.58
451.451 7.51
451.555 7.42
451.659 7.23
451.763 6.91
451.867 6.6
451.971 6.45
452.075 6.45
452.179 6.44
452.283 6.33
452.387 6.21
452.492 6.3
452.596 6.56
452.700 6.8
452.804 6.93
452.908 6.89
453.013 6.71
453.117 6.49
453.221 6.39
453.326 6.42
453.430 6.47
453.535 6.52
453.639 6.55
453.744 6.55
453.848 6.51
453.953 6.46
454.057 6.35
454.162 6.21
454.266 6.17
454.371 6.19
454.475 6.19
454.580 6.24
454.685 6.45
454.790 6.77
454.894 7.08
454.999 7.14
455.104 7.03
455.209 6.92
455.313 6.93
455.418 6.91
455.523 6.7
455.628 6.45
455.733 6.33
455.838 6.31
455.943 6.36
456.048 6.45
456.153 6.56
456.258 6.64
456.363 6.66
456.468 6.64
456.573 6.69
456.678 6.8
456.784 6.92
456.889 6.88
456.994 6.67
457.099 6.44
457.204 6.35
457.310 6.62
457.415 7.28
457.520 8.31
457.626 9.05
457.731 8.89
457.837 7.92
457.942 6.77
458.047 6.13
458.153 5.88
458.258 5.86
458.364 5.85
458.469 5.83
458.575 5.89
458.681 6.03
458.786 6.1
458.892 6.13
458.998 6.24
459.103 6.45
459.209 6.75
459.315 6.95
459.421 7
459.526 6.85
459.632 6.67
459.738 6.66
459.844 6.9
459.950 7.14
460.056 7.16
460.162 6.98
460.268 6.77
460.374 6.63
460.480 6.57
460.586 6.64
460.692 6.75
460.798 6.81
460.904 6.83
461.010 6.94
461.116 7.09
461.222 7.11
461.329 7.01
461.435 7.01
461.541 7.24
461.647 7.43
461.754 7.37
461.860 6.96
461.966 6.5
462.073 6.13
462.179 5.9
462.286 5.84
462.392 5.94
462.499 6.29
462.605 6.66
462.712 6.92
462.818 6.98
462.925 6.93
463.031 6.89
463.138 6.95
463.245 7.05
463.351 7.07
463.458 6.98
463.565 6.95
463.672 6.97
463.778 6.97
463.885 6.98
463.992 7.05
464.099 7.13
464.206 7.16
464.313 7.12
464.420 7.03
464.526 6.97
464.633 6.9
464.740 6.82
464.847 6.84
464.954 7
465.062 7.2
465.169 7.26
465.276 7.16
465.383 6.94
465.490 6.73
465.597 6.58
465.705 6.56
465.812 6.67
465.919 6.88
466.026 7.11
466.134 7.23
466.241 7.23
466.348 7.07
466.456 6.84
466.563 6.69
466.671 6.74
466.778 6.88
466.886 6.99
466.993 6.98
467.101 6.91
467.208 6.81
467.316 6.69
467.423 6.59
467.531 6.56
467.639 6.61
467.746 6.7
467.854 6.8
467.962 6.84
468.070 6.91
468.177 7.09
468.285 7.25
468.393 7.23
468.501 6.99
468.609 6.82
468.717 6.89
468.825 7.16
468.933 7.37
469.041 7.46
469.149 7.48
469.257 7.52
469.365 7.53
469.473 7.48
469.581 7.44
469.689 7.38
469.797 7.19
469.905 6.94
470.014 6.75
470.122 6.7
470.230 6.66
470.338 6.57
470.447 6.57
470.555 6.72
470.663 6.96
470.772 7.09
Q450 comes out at -0.05 mag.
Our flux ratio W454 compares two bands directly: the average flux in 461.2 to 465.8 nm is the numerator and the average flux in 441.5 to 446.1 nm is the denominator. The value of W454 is 0.98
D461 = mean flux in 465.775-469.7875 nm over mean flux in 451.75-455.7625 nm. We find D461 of 1.07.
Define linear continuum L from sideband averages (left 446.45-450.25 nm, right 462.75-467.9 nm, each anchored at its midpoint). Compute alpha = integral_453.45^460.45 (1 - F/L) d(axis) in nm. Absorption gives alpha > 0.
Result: 0.34 nm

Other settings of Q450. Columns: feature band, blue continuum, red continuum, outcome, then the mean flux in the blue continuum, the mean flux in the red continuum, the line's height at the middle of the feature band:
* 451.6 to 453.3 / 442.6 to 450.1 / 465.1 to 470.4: 0.07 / 7.08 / 6.98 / 7.05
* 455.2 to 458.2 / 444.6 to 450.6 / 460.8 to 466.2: 0.01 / 7.07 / 6.89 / 6.96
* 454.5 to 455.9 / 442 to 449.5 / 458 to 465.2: 0.03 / 7.03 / 6.73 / 6.85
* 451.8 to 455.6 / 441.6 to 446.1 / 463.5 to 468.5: 0.06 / 6.97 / 6.93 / 6.95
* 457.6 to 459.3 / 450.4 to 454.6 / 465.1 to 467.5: 0.04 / 6.74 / 6.89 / 6.8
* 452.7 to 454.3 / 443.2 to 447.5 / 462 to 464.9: 0.07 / 7.06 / 6.79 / 6.94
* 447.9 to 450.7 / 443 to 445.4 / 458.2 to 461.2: -0.02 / 7.17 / 6.59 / 6.98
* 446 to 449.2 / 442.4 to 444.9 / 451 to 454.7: -0.03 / 7.07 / 6.66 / 6.89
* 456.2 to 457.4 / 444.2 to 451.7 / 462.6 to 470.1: 0.06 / 7.13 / 6.99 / 7.06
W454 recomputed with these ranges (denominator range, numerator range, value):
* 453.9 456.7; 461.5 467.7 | 1.04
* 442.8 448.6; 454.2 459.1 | 0.94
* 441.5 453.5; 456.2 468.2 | 0.98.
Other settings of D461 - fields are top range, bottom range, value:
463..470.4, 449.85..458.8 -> 1.03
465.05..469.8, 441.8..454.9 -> 1.01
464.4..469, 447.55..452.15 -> 0.97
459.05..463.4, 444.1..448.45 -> 0.96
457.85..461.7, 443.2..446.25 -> 0.93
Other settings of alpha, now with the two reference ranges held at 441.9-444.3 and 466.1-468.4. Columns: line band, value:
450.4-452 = -0.07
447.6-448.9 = -0.07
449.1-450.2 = -0.04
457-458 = -0.08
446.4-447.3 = -0.01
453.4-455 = 0.10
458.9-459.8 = 0.03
